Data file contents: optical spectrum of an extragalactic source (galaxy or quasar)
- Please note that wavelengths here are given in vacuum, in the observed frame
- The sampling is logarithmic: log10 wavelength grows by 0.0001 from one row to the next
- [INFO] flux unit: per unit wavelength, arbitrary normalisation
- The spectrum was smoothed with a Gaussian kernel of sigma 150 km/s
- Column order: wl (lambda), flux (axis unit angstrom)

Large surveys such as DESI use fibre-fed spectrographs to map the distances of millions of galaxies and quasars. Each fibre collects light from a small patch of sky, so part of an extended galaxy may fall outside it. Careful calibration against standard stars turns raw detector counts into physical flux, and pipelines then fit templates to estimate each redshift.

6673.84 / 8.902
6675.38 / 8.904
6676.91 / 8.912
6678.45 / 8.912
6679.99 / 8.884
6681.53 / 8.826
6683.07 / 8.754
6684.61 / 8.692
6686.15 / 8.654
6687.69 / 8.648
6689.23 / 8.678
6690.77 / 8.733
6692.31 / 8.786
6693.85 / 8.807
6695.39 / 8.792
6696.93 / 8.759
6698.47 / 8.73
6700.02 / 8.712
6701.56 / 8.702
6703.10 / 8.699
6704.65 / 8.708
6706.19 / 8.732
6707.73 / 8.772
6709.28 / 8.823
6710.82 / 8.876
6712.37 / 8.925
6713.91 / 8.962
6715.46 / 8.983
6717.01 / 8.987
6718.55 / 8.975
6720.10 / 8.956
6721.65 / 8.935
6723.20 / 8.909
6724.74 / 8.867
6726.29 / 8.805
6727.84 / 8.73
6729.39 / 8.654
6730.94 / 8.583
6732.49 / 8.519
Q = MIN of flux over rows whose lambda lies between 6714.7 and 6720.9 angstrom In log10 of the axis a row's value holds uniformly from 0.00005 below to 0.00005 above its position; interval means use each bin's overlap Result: 8.956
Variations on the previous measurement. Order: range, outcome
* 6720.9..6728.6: 8.73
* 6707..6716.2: 8.772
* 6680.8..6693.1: 8.648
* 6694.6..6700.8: 8.712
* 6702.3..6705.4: 8.699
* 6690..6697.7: 8.733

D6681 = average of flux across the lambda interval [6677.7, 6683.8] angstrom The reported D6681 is 8.84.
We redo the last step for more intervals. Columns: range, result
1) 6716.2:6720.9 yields 8.97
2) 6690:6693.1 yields 8.77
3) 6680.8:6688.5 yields 8.71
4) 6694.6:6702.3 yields 8.74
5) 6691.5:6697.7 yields 8.79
